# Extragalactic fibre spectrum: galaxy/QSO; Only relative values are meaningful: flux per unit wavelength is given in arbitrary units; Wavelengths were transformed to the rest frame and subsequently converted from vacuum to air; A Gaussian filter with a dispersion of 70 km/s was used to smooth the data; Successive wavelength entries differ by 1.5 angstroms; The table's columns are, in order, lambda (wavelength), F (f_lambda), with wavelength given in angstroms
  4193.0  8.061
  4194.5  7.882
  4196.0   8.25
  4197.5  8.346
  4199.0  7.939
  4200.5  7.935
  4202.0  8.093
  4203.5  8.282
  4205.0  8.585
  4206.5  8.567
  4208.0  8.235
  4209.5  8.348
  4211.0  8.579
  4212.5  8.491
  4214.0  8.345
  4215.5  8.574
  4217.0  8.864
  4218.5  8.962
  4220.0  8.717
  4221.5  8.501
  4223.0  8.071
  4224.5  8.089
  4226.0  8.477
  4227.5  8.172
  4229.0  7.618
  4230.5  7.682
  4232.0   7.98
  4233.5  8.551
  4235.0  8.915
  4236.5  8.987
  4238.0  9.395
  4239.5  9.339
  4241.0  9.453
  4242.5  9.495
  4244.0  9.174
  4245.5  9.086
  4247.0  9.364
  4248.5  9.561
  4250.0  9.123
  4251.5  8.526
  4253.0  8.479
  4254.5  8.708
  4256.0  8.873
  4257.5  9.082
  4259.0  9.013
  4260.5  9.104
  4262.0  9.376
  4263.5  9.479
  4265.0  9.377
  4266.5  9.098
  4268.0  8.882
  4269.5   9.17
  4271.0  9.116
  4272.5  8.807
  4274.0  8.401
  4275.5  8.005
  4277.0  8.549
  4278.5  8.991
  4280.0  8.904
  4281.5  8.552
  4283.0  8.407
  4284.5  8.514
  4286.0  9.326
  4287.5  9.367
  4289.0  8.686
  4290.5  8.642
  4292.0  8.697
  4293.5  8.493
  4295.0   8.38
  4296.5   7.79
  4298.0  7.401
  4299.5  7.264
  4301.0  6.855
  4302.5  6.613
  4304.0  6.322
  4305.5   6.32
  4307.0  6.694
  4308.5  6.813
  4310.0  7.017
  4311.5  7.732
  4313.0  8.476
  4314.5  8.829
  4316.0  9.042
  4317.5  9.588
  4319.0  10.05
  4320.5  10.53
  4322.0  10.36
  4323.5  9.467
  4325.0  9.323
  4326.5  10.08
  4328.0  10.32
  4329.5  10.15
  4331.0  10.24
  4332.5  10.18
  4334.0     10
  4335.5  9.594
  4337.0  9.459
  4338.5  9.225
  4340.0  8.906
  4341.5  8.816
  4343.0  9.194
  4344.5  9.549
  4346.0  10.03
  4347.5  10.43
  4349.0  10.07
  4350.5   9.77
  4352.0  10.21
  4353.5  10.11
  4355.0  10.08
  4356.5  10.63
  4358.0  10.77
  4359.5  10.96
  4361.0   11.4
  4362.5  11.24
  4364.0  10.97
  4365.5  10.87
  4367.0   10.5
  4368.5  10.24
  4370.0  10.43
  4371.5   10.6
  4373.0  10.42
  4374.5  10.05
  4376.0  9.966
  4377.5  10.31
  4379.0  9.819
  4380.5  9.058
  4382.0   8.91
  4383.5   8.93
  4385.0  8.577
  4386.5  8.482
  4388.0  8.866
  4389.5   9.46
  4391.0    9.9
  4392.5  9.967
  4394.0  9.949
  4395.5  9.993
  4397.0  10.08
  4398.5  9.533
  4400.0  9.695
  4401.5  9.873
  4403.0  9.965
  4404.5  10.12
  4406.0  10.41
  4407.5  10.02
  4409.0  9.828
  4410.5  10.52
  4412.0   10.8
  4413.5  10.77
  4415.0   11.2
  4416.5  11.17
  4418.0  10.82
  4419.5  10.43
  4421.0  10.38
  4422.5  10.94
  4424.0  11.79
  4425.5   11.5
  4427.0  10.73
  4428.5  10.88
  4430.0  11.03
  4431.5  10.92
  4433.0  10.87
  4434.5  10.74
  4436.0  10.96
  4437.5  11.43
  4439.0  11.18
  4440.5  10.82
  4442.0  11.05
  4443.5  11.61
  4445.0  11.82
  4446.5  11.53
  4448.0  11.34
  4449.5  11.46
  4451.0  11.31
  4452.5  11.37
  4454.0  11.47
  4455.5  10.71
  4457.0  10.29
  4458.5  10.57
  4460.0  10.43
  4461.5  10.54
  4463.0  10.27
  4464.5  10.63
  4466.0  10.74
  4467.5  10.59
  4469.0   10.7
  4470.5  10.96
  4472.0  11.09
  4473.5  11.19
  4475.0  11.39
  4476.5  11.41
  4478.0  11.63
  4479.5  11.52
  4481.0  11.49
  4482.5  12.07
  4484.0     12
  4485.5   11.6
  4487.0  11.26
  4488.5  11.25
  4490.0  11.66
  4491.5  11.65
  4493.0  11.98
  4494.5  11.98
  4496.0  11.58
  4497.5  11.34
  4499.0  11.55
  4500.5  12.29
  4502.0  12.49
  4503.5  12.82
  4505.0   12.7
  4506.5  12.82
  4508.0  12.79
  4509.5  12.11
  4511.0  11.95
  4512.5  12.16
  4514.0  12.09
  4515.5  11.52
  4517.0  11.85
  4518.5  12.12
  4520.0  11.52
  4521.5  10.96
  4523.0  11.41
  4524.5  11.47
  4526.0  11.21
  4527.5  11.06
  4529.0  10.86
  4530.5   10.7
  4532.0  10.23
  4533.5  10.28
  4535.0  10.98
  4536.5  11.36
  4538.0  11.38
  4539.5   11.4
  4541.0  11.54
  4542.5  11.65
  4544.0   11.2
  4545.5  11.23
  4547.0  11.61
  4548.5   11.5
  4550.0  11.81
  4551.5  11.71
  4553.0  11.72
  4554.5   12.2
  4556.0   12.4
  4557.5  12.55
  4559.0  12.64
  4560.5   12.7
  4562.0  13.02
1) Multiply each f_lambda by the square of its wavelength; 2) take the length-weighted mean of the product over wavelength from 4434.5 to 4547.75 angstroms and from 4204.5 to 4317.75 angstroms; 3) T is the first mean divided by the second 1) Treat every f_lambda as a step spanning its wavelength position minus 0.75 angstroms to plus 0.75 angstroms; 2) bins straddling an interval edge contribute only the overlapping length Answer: 1.5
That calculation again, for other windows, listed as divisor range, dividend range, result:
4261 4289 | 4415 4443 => 1.33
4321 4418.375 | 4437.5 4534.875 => 1.20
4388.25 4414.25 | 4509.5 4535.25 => 1.19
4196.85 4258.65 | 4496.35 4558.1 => 1.55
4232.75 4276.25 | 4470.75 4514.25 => 1.46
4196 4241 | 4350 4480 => 1.37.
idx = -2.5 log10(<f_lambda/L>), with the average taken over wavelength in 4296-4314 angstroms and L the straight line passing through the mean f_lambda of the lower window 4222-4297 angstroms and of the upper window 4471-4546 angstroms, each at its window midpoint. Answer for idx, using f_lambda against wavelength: 0.29 mag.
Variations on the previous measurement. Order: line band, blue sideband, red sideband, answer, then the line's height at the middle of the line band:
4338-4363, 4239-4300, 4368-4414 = -0.06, 9.51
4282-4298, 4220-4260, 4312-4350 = 0.08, 9.26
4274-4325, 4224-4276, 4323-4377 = 0.14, 9.49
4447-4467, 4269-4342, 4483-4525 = 0.03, 11.1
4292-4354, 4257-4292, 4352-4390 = 0.07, 9.49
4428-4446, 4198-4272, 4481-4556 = -0.03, 10.8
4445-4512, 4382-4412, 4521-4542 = -0.09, 10.5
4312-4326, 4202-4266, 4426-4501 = 0.02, 9.66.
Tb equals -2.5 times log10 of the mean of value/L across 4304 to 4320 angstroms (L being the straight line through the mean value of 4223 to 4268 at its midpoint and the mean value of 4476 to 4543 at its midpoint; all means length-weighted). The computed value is 0.193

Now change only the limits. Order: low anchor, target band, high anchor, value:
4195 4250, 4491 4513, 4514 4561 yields -0.09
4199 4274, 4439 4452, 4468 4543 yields -0.04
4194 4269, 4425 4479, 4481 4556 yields -0.01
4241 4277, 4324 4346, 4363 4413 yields -0.01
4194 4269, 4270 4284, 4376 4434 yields 0.05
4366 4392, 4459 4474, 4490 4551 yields 0.02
